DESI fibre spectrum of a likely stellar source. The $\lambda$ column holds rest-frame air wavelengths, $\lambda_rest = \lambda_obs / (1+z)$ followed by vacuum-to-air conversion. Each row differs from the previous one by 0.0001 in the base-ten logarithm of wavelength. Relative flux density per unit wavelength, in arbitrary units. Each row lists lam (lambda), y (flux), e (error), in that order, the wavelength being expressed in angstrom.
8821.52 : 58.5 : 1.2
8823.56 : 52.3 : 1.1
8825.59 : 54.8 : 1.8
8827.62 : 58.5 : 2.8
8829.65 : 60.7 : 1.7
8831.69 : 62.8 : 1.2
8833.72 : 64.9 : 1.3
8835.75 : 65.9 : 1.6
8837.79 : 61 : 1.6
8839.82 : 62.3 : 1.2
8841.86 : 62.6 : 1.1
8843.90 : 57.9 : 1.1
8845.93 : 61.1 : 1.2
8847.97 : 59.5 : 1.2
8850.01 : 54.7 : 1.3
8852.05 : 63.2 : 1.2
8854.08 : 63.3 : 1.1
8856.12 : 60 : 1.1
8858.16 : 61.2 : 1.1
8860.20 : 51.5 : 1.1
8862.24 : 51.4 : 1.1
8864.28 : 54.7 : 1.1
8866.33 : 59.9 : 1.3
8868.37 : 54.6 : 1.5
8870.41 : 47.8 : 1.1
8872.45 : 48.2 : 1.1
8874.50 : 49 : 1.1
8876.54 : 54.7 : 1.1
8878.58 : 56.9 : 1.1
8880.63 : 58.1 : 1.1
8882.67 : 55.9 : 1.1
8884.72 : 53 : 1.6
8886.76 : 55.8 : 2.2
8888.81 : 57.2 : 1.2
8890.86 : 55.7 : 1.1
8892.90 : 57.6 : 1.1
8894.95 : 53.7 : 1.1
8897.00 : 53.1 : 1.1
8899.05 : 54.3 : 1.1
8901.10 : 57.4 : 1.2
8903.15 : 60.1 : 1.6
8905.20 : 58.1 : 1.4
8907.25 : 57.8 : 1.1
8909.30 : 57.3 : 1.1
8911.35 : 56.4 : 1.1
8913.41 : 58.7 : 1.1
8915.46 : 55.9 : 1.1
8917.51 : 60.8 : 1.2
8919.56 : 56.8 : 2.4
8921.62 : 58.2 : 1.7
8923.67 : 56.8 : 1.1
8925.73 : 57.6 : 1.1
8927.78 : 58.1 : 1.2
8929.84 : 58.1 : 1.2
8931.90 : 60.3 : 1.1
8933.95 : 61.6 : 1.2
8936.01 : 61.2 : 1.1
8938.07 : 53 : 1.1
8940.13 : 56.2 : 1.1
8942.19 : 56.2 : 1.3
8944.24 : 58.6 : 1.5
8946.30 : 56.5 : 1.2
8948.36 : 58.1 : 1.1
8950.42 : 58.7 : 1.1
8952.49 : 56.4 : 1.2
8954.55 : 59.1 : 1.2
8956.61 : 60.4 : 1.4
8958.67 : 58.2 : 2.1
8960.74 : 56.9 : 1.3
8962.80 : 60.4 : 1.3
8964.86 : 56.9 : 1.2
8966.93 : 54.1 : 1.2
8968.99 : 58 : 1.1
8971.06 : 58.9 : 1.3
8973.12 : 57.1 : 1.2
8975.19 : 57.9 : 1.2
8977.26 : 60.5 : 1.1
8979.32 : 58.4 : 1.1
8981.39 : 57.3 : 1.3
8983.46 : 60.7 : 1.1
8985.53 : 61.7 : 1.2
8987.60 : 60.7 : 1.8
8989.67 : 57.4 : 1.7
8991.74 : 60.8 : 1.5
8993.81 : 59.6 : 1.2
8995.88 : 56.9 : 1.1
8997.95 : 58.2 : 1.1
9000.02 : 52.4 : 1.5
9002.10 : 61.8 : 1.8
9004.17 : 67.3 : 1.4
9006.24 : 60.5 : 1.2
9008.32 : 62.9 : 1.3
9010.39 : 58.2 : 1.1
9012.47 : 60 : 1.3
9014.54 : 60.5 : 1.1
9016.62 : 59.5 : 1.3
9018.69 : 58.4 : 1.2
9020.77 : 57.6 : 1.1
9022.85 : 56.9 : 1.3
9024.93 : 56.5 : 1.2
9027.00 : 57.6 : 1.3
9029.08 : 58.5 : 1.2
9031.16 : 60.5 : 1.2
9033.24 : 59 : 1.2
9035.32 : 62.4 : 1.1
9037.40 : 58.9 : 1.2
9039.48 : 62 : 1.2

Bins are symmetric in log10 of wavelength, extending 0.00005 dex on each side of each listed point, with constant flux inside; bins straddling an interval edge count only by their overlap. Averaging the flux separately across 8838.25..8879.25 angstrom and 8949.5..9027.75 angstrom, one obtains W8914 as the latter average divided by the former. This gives 1.04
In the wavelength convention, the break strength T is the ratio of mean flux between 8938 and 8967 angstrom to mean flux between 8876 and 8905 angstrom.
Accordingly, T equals 1.03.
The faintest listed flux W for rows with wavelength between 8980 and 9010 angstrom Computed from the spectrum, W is 52.4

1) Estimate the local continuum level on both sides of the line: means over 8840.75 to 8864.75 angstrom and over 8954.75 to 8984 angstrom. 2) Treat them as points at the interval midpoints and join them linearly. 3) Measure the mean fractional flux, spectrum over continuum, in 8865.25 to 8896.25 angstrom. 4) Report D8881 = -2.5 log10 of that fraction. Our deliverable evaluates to 0.076 mag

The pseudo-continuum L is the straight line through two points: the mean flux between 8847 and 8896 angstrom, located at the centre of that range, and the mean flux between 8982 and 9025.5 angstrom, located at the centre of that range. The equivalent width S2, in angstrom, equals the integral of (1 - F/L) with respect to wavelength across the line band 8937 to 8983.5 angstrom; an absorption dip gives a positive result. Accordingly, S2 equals 0.4 angstrom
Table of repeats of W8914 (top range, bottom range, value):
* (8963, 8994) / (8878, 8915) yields 1.04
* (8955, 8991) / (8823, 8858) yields 0.97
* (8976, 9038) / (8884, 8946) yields 1.04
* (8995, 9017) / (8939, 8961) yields 1.04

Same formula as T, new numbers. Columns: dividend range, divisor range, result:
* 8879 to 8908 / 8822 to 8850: 0.94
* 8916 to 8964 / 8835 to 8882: 1.01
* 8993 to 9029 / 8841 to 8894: 1.05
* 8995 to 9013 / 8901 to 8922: 1.03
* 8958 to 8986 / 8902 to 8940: 1.00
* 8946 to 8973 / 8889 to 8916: 1.02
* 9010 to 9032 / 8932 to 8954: 1.01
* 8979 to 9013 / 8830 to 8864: 0.99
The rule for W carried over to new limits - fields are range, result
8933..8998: 53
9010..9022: 57.6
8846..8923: 47.8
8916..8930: 56.8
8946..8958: 56.4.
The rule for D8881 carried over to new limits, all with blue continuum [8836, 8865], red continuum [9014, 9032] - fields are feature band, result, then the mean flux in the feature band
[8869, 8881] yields 0.13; 52.2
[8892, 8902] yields 0.07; 55.1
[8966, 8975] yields 0.03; 57.2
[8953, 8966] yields 0.00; 58.5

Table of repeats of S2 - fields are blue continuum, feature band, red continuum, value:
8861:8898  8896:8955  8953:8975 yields -1.4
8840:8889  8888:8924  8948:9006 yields 0.2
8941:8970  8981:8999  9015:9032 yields -0.4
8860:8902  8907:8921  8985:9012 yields -0.4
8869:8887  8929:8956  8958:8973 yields -0.8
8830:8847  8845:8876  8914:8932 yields 2.6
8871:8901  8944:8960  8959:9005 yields -0.2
